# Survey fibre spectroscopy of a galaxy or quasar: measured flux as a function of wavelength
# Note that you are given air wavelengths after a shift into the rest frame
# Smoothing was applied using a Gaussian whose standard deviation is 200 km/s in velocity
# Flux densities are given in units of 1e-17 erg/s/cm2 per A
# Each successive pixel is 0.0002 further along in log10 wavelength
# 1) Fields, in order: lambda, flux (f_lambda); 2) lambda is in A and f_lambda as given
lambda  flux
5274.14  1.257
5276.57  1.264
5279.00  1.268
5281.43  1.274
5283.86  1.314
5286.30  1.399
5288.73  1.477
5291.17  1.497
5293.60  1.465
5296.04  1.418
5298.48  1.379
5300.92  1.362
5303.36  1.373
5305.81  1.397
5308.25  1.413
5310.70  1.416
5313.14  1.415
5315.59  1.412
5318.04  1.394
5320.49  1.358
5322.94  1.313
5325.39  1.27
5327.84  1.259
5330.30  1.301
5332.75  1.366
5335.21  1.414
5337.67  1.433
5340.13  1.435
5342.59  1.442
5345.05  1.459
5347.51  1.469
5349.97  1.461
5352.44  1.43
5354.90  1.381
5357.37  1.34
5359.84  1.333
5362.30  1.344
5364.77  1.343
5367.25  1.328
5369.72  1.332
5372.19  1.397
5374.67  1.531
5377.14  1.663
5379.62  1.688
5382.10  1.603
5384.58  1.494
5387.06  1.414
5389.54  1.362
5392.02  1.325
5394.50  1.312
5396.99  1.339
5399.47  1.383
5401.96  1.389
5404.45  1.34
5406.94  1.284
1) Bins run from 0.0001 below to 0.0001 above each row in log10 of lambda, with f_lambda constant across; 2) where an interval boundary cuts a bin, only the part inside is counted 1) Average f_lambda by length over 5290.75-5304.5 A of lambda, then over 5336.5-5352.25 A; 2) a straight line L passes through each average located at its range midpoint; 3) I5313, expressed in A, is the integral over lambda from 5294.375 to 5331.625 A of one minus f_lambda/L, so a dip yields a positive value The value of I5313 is 1.5 A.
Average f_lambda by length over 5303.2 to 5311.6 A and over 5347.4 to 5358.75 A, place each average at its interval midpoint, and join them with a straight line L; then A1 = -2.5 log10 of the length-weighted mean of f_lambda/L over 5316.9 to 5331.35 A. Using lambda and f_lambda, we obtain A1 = 0.07 mag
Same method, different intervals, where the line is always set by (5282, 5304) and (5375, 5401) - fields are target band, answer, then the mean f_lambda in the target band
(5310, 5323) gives 0.023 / 1.39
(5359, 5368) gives 0.085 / 1.34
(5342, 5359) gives 0.012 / 1.42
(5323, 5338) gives 0.075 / 1.33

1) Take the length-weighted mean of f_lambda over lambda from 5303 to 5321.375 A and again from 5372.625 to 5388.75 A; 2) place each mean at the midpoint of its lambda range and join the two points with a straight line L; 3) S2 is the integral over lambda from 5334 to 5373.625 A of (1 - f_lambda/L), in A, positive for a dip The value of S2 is 2.48 A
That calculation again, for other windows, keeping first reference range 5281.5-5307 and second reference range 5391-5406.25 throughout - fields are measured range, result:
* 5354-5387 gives -2.0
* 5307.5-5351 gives -0.2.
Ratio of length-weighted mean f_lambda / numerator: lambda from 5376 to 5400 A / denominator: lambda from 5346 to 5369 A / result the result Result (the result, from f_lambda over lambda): 1.06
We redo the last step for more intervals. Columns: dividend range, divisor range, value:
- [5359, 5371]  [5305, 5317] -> 0.95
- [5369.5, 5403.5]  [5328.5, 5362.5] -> 1.03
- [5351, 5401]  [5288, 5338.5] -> 1.02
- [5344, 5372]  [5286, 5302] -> 0.97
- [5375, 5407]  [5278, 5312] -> 1.03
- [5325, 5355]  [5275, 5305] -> 1.02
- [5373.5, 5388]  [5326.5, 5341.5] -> 1.15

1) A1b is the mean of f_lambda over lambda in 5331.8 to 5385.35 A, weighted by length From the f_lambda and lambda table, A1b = 1.44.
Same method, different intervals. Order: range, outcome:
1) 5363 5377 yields 1.41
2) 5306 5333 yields 1.36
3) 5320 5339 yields 1.34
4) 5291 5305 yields 1.41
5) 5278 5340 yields 1.38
